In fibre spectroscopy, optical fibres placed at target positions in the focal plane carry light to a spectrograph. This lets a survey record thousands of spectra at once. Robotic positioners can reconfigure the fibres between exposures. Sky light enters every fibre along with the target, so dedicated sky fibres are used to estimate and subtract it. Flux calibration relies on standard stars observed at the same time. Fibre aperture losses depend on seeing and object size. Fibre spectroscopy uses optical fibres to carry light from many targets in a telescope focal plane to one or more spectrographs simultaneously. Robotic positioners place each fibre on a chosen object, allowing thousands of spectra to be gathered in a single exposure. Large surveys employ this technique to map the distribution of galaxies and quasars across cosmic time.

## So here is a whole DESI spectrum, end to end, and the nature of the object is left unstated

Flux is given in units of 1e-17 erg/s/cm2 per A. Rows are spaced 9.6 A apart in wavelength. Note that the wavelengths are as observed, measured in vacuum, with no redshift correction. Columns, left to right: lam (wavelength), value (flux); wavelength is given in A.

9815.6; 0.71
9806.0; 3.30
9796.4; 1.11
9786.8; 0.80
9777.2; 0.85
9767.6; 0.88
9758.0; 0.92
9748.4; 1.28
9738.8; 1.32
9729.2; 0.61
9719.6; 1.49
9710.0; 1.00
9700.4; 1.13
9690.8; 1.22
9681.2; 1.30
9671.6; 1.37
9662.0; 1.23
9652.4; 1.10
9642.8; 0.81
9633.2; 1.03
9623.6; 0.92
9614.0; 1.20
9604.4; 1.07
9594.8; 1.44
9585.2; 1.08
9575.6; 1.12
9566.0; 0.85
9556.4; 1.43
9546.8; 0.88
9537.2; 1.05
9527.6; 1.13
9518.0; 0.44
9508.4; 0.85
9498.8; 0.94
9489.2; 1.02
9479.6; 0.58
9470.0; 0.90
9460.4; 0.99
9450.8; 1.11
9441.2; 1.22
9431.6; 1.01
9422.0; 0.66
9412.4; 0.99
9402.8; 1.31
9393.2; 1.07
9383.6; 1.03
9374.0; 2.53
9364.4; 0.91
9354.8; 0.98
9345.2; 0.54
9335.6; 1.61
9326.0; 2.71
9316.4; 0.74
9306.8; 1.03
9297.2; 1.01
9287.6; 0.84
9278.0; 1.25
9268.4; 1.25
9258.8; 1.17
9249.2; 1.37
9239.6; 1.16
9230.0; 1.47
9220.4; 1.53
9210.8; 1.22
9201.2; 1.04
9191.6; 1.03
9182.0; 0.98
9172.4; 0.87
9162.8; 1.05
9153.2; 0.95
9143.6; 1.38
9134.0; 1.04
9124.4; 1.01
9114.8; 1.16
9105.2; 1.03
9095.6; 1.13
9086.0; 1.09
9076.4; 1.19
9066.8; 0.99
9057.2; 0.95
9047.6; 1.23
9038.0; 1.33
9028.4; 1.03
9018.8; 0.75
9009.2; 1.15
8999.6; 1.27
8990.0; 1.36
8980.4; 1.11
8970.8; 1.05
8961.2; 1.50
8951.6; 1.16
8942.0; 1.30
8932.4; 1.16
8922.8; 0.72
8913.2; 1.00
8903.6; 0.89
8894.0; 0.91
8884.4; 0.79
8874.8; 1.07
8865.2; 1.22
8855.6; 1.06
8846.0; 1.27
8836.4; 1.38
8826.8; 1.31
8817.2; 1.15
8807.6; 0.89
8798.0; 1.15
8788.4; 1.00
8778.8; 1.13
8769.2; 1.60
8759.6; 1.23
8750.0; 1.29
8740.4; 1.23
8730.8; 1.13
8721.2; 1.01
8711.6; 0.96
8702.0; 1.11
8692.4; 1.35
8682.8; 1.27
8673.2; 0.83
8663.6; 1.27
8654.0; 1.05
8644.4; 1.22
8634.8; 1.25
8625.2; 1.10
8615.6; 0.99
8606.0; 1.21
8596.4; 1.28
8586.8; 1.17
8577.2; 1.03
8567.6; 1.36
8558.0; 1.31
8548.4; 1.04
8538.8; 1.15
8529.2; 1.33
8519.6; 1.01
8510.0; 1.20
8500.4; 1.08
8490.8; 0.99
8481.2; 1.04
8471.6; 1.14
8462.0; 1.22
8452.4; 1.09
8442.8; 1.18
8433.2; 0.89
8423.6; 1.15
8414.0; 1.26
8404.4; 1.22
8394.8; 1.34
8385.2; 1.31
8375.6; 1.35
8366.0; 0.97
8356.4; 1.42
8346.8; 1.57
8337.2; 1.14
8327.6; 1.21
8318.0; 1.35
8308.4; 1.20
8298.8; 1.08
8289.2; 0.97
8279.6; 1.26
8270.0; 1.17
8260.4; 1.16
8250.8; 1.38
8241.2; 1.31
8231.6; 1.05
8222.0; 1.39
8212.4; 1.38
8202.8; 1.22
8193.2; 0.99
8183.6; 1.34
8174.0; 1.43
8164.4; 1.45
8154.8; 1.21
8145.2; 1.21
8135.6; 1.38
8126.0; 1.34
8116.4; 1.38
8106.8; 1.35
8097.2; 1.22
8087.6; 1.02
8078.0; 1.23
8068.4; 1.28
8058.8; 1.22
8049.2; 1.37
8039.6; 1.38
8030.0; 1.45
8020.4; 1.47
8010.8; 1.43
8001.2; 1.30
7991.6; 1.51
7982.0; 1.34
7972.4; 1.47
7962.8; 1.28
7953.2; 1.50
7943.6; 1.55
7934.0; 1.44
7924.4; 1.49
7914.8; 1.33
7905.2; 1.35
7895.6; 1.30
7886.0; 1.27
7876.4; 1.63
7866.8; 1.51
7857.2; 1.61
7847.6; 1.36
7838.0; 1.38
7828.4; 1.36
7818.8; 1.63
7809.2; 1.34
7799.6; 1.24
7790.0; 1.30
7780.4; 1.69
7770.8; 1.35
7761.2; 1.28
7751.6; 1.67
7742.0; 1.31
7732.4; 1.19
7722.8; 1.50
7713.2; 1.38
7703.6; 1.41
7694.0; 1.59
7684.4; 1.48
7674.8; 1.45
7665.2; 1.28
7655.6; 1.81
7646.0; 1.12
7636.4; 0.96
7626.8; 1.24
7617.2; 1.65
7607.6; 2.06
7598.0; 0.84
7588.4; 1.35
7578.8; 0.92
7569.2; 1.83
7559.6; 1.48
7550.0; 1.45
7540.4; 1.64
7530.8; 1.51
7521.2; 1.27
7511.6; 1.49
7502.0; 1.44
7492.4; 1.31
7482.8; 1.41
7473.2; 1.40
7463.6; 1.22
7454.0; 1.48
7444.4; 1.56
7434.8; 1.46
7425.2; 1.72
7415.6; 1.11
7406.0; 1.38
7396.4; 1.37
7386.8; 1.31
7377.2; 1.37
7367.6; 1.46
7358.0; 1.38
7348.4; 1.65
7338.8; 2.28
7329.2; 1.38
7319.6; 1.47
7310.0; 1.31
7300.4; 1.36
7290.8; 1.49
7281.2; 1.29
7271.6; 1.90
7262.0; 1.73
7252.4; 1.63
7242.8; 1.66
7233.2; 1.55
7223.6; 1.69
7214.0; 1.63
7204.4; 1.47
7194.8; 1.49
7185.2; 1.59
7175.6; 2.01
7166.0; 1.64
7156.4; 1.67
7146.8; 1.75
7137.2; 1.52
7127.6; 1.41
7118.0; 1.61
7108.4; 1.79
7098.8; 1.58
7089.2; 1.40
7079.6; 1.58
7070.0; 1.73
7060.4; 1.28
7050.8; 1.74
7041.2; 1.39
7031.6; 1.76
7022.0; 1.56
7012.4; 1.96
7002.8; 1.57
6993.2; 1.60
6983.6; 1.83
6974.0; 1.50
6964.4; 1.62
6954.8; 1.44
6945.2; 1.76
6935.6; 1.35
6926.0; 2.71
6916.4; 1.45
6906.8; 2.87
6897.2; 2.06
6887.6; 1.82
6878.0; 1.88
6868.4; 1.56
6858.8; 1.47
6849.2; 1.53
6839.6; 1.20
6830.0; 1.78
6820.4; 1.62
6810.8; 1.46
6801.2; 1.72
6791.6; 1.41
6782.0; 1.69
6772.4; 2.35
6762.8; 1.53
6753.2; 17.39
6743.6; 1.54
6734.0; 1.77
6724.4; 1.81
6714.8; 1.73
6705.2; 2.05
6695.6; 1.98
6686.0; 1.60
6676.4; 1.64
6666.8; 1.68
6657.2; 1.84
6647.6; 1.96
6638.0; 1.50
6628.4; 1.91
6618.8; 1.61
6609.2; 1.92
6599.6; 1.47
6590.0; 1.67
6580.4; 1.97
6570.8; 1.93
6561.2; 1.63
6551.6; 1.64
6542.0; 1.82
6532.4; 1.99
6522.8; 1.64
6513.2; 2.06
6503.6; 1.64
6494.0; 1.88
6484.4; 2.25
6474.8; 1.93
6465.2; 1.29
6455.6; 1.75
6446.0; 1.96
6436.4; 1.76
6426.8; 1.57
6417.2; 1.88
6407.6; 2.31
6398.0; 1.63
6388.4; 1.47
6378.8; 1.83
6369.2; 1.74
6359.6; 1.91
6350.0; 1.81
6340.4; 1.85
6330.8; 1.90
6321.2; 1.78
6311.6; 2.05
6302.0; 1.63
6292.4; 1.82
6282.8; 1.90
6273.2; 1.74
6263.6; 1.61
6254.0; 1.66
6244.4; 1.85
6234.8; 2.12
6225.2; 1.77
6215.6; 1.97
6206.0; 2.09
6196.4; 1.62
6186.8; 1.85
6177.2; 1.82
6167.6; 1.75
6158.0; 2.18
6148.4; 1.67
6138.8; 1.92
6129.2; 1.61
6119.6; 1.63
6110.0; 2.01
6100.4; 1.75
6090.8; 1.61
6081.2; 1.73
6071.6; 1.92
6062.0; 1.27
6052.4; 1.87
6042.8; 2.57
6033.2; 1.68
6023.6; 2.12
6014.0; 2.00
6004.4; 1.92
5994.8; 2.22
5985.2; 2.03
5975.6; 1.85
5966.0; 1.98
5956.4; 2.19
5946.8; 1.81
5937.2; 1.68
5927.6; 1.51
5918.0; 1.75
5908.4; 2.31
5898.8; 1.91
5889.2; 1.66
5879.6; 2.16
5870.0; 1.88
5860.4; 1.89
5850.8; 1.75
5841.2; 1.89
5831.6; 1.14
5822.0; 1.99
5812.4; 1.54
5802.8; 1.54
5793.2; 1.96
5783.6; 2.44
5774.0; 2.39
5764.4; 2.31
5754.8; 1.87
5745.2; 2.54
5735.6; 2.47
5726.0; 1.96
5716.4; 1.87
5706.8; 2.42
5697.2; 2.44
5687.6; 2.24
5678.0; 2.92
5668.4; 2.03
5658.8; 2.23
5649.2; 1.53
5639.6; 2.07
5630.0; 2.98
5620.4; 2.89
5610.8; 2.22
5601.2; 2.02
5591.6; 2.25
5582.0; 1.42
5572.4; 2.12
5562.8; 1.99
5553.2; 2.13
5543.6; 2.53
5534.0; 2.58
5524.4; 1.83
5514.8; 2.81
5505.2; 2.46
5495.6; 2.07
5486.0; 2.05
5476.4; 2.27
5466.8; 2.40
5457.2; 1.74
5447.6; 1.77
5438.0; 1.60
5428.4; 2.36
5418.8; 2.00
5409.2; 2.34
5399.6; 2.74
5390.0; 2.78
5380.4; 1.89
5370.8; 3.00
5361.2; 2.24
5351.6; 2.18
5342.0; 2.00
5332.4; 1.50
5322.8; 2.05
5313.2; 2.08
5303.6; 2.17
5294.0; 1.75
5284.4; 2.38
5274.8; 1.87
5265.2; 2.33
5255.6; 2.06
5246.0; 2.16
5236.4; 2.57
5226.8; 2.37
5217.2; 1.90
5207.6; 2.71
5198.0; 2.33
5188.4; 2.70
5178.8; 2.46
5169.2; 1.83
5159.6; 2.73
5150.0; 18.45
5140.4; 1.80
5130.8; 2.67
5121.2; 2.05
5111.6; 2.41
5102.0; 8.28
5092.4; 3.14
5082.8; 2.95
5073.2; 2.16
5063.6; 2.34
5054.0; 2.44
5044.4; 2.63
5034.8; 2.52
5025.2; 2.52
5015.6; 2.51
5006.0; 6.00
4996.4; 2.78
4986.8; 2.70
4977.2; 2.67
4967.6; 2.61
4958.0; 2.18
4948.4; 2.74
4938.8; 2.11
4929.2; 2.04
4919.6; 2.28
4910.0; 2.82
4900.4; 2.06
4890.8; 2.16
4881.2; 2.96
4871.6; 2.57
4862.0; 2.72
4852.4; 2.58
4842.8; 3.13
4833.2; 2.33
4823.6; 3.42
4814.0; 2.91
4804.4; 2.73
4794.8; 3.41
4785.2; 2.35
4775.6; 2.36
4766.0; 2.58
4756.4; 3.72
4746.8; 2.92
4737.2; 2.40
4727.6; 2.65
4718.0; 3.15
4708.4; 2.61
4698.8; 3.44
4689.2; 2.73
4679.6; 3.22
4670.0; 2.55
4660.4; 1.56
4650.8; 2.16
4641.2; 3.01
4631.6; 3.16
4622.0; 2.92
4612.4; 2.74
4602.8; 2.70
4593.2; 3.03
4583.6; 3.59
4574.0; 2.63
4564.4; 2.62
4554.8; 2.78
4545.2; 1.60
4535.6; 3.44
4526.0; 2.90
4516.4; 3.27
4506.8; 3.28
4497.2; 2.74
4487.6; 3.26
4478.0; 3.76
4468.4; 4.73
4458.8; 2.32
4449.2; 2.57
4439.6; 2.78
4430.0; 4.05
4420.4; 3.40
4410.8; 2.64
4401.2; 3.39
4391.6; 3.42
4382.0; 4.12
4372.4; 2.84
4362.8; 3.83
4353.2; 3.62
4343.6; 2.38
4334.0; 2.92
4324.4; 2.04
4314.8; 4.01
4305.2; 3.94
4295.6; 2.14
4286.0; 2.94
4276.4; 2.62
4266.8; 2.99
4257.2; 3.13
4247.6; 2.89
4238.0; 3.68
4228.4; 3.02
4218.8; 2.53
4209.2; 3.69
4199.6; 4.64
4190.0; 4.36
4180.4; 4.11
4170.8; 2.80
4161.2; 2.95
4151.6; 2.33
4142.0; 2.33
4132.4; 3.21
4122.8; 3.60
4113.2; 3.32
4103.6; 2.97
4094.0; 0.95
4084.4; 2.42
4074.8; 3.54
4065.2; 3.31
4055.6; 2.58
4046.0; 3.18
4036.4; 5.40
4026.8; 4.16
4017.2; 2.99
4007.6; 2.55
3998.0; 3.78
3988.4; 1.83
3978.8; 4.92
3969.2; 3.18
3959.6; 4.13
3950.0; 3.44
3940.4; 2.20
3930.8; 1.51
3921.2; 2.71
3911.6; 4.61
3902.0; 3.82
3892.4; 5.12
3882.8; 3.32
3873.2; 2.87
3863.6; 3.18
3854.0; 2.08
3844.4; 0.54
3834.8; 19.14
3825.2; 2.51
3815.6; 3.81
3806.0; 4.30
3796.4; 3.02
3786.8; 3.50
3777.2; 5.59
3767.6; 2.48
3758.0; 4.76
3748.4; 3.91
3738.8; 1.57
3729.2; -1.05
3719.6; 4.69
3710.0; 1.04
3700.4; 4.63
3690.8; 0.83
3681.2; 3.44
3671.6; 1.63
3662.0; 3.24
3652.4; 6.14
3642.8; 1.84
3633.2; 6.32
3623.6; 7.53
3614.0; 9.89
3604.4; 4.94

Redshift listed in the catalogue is 0.029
